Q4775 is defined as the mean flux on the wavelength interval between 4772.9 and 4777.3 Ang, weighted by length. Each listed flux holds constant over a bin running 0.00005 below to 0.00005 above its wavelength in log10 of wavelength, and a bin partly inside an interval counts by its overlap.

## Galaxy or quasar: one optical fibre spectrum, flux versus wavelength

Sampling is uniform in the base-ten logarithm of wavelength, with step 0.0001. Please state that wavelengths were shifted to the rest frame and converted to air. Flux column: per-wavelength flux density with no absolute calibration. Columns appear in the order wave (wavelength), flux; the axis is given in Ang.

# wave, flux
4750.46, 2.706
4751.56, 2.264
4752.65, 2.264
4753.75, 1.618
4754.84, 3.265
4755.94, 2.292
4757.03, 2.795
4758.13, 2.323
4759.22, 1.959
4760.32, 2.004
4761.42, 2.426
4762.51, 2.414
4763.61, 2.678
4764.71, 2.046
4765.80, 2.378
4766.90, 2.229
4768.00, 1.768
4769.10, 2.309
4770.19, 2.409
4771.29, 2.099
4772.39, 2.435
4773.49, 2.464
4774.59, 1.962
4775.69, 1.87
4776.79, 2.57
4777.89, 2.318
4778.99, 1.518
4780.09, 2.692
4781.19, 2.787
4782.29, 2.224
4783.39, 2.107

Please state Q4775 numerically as 2.21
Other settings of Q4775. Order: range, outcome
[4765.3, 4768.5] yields 2.12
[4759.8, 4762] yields 2.22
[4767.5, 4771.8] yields 2.15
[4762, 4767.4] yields 2.35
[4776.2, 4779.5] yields 2.14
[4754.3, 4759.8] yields 2.52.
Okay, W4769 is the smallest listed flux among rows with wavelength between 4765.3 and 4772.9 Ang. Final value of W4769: 1.768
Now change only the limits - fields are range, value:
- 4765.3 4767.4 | 2.229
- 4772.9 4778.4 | 1.87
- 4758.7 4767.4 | 1.959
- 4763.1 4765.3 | 2.046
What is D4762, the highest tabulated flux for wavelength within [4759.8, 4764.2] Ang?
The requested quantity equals 2.678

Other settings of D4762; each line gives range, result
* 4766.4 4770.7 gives 2.409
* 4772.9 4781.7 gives 2.787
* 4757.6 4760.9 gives 2.323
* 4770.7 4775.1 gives 2.464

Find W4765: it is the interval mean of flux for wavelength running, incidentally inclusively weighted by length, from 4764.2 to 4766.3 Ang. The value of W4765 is 2.22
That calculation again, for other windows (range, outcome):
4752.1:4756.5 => 2.36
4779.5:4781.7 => 2.72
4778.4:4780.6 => 2.1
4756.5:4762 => 2.3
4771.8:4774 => 2.44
